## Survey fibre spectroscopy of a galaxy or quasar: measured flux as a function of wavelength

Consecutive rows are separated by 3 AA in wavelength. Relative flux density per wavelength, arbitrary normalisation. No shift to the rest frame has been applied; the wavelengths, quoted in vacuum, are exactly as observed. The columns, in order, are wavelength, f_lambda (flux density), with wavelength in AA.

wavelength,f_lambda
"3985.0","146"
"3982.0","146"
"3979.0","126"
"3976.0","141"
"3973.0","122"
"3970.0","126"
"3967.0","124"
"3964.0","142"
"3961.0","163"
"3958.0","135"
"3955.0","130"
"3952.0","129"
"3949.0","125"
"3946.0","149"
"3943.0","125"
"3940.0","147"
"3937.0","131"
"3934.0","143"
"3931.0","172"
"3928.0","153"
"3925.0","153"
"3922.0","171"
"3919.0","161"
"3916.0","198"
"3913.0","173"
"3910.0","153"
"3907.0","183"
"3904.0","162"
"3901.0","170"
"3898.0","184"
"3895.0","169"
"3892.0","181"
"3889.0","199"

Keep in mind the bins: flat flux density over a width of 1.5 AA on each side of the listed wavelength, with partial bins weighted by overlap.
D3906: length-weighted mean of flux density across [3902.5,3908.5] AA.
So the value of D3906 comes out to 172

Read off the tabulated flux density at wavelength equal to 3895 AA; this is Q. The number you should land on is 169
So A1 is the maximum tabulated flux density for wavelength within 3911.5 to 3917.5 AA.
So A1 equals 198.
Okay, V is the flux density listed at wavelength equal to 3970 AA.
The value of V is 126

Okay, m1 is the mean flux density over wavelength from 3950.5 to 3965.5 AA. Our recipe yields 140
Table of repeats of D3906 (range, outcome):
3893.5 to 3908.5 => 174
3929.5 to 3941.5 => 148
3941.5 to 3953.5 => 132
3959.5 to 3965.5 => 152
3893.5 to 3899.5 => 176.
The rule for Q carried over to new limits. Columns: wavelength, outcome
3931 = 172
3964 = 142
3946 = 149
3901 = 170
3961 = 163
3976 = 141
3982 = 146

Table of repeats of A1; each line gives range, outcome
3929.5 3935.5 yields 172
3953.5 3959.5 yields 135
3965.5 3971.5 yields 126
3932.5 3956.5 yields 149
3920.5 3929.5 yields 171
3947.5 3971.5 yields 163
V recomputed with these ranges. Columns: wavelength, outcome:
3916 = 198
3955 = 130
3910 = 153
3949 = 125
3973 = 122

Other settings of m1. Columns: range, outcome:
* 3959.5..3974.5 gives 135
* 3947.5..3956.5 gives 128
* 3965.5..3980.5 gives 128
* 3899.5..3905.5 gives 166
